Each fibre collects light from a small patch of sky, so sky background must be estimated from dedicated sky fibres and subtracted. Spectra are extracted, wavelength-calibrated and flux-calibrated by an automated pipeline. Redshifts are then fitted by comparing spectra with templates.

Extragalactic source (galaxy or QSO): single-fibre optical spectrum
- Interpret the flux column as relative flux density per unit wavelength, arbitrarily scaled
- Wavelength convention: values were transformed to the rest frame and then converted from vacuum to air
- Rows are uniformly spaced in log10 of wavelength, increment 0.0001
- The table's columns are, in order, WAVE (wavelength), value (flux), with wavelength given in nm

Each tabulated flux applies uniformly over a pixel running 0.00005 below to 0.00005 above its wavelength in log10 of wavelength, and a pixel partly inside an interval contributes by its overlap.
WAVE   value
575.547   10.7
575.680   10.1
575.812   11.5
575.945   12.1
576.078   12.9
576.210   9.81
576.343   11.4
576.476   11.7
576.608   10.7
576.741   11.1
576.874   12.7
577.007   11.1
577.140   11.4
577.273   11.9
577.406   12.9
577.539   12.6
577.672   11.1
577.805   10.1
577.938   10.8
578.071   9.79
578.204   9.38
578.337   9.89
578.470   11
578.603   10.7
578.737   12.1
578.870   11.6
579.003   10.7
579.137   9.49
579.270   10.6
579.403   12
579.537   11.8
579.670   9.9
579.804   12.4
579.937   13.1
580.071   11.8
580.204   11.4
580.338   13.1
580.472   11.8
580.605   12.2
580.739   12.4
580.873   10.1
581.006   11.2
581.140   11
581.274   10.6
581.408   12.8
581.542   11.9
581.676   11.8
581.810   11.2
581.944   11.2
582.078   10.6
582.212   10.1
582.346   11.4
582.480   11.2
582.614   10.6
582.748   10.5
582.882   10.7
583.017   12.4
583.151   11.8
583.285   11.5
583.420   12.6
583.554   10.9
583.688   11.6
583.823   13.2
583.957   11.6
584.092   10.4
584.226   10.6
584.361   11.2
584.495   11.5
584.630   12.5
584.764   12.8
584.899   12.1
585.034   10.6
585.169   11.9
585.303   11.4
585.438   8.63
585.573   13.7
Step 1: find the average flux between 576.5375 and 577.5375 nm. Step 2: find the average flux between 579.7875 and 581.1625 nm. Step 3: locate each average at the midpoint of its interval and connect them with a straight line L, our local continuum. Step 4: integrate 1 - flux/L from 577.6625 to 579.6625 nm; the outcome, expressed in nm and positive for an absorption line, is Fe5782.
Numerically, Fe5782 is 0.19 nm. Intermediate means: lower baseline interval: 11.7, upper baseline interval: 11.9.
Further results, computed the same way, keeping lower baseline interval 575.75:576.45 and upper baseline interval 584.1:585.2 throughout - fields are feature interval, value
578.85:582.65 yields 0.06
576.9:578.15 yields 0.02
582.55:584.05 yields 0.00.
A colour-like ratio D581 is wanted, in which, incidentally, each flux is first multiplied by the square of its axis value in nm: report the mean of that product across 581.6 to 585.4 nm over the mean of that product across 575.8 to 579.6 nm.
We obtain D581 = 1.04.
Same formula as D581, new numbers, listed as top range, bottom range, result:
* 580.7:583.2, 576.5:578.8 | 1.02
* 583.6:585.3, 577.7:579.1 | 1.12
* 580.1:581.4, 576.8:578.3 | 1.05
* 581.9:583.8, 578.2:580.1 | 1.02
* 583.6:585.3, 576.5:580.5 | 1.05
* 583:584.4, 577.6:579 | 1.11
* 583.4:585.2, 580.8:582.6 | 1.05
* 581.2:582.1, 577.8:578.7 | 1.13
